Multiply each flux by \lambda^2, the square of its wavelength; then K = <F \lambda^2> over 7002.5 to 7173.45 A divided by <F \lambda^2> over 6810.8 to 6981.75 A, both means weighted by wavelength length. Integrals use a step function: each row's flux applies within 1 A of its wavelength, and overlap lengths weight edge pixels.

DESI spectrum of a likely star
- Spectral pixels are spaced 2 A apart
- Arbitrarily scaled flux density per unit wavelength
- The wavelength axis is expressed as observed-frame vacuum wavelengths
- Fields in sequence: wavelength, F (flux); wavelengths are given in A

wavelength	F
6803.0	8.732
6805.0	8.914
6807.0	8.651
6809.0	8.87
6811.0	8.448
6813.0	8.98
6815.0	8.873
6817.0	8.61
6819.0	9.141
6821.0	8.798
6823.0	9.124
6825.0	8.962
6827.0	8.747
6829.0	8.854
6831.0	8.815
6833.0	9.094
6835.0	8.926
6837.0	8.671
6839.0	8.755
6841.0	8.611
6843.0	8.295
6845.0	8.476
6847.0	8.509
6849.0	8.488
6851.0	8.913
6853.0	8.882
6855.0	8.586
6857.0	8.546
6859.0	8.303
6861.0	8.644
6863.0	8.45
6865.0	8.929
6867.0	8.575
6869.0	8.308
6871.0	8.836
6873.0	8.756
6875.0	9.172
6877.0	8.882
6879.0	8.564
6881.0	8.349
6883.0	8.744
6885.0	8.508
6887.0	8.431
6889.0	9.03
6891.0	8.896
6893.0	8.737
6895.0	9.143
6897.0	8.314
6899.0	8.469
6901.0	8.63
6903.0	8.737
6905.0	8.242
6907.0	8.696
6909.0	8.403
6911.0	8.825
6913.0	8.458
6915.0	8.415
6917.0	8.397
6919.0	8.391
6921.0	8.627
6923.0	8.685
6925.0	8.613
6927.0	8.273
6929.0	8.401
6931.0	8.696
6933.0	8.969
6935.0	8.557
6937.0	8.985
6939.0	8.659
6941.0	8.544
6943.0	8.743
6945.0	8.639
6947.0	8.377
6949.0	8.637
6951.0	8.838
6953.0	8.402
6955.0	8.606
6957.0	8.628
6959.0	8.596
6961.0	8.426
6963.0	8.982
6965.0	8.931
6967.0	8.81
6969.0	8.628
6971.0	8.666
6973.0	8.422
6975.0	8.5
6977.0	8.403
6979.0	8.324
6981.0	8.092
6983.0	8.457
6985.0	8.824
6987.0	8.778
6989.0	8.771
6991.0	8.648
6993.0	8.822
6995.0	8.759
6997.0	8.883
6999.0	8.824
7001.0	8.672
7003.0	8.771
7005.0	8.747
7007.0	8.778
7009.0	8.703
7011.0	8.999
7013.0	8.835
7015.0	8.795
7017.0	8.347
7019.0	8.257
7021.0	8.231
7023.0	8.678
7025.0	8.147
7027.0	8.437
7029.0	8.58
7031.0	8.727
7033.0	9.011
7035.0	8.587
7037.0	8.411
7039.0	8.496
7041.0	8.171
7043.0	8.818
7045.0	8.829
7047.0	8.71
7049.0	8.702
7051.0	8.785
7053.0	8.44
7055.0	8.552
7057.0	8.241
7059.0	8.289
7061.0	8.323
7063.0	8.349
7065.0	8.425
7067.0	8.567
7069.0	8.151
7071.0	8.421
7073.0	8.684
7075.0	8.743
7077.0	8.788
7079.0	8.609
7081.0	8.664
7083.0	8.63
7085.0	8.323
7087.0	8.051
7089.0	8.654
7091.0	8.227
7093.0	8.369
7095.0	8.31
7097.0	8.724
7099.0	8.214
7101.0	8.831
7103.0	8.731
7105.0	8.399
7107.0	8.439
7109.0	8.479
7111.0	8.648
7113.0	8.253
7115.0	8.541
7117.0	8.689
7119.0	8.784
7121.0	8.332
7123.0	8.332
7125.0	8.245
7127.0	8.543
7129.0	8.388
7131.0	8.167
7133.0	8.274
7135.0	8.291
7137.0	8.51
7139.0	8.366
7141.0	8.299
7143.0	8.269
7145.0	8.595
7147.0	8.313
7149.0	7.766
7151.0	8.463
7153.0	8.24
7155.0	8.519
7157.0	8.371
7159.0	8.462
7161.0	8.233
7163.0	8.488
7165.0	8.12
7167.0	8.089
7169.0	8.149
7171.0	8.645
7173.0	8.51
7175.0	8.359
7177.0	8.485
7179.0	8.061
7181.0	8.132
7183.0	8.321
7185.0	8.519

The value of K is 1.03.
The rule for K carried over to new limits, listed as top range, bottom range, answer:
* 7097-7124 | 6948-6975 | 1.03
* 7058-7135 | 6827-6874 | 1.05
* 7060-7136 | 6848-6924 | 1.04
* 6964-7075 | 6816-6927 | 1.03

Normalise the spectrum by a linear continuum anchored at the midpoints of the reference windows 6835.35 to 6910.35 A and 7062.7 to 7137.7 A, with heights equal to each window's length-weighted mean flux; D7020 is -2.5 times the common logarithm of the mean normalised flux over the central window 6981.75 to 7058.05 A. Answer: -0.01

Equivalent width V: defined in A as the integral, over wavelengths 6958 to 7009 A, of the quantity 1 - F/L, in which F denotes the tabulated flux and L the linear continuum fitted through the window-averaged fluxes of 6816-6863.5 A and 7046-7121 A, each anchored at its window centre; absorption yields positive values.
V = -0.41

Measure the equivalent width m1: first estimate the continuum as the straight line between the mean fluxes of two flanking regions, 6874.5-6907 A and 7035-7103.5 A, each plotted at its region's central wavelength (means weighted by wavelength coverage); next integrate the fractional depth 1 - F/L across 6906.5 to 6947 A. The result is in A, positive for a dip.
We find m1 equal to 0.2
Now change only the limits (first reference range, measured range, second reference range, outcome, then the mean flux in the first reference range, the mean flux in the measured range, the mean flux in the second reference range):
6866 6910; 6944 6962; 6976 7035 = 0.1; 8.66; 8.57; 8.63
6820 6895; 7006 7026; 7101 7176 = -0.1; 8.71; 8.58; 8.39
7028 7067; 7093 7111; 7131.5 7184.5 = -0.2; 8.55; 8.52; 8.32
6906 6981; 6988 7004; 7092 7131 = -0.4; 8.59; 8.77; 8.48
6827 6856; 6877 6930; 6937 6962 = 0.4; 8.71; 8.58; 8.61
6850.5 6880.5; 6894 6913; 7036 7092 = 0.1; 8.68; 8.6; 8.5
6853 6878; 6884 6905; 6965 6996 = 0.0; 8.67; 8.67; 8.6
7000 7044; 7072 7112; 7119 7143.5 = -0.4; 8.6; 8.53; 8.35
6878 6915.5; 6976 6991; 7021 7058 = 0.1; 8.61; 8.53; 8.56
